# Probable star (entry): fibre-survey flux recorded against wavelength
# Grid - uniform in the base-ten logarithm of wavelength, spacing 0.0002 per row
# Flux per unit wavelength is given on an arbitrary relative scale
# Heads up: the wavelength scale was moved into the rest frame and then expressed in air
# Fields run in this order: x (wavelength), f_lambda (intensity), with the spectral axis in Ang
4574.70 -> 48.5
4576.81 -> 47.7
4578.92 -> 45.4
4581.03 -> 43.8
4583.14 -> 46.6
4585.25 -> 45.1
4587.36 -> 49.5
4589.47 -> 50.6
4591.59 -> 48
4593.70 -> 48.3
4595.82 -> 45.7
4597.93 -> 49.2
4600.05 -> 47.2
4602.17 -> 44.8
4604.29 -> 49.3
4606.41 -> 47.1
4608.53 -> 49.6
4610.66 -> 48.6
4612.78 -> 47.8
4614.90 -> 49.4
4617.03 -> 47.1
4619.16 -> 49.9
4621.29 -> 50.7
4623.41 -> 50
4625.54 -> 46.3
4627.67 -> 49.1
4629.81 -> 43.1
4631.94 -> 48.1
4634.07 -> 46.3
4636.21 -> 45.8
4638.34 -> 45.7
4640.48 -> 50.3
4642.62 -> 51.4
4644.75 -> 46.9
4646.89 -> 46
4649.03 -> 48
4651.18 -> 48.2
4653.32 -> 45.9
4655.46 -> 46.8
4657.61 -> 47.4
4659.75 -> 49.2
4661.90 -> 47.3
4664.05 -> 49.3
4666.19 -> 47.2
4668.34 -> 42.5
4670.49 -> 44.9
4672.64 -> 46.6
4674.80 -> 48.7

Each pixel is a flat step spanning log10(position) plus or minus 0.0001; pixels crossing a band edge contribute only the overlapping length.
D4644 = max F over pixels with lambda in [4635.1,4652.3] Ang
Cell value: 51.4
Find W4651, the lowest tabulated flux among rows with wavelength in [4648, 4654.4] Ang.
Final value 45.9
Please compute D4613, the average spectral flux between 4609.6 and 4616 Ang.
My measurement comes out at 48.6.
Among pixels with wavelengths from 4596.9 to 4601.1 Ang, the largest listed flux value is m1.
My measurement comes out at 49.2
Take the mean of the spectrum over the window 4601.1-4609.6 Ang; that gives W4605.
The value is 47.7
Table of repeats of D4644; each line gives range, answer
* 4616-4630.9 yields 50.7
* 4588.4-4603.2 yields 50.6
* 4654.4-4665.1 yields 49.3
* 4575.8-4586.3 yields 47.7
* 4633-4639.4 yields 46.3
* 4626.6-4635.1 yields 49.1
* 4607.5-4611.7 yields 49.6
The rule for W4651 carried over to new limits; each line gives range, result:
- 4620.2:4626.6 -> 46.3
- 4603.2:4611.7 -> 47.1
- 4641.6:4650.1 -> 46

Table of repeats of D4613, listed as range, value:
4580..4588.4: 46.3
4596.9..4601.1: 48.2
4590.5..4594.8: 48.1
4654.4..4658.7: 47.1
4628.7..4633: 45.6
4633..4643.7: 47.9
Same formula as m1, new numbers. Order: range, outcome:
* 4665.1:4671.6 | 47.2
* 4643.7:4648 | 46.9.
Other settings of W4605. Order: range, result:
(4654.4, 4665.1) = 48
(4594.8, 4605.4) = 47.3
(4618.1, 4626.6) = 49.3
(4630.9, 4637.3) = 46.7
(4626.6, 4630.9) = 46.1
